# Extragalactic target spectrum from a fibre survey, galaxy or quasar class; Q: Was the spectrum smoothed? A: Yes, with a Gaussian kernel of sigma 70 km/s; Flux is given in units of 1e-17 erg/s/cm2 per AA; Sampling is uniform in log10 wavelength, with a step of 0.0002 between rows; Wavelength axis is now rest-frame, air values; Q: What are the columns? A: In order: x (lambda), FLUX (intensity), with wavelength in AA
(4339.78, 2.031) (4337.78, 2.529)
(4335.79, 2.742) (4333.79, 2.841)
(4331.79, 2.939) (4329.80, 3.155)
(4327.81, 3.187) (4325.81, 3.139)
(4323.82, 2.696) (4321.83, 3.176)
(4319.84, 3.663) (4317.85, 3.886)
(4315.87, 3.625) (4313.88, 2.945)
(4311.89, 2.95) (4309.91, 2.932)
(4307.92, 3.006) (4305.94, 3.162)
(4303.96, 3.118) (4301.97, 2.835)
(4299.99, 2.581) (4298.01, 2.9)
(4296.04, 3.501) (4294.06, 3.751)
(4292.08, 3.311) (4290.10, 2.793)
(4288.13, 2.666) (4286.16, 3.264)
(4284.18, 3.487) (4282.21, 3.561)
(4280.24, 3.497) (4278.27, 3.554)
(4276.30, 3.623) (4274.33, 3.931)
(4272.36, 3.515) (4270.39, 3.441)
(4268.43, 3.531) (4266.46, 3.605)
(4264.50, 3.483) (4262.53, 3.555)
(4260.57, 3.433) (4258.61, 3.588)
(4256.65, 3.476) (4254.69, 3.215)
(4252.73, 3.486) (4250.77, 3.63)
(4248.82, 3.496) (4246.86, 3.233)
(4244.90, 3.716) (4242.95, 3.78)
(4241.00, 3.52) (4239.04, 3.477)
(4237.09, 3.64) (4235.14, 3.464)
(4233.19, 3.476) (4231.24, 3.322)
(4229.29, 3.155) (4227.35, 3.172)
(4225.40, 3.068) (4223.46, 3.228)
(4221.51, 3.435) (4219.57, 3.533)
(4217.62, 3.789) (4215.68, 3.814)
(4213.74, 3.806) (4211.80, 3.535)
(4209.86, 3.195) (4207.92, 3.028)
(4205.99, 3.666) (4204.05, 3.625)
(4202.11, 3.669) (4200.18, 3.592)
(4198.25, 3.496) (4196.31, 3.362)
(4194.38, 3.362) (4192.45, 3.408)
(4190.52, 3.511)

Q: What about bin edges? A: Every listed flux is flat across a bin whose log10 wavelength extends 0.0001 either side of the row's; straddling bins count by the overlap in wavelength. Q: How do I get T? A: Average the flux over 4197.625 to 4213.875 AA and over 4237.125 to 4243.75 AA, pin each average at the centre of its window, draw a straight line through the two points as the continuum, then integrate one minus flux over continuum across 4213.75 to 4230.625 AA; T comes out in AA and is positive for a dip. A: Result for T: 0.6 AA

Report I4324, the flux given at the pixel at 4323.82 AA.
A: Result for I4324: 2.696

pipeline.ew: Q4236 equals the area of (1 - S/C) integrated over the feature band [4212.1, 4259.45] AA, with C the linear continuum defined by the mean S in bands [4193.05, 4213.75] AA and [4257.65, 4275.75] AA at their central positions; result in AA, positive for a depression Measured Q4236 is 0.5 AA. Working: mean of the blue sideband 3.47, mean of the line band 3.48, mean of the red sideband 3.57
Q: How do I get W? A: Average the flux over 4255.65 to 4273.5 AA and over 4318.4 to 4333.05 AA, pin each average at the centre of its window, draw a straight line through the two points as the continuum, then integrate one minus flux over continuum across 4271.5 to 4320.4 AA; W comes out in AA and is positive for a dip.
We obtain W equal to 0.8 AA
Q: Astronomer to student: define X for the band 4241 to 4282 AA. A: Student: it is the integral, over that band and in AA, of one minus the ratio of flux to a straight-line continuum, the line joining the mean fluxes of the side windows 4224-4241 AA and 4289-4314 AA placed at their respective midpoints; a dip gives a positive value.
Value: -3.9 AA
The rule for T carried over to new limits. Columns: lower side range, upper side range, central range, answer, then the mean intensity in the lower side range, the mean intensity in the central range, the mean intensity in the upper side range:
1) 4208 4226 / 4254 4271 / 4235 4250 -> -0.3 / 3.47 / 3.55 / 3.49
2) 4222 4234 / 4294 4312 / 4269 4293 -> -2.2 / 3.24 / 3.39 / 3.05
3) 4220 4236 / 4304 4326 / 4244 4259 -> -0.9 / 3.3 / 3.47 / 3.2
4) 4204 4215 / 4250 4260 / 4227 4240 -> 0.3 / 3.47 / 3.4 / 3.47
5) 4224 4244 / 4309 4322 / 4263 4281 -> -1.1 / 3.41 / 3.57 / 3.32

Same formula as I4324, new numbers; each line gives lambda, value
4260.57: 3.433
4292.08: 3.311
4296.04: 3.501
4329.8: 3.155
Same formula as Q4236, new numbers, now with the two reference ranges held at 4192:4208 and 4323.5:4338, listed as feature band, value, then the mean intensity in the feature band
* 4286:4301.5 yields 0.1 AA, 3.08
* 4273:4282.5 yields -1.4 AA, 3.63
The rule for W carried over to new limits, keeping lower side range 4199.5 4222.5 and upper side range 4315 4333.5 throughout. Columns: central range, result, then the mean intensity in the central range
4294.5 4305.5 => 0.95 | 3.03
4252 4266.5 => -0.19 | 3.47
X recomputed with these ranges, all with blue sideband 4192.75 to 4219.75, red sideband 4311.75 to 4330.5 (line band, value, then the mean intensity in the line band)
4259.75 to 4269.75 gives -0.38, 3.52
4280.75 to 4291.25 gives 0.53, 3.17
